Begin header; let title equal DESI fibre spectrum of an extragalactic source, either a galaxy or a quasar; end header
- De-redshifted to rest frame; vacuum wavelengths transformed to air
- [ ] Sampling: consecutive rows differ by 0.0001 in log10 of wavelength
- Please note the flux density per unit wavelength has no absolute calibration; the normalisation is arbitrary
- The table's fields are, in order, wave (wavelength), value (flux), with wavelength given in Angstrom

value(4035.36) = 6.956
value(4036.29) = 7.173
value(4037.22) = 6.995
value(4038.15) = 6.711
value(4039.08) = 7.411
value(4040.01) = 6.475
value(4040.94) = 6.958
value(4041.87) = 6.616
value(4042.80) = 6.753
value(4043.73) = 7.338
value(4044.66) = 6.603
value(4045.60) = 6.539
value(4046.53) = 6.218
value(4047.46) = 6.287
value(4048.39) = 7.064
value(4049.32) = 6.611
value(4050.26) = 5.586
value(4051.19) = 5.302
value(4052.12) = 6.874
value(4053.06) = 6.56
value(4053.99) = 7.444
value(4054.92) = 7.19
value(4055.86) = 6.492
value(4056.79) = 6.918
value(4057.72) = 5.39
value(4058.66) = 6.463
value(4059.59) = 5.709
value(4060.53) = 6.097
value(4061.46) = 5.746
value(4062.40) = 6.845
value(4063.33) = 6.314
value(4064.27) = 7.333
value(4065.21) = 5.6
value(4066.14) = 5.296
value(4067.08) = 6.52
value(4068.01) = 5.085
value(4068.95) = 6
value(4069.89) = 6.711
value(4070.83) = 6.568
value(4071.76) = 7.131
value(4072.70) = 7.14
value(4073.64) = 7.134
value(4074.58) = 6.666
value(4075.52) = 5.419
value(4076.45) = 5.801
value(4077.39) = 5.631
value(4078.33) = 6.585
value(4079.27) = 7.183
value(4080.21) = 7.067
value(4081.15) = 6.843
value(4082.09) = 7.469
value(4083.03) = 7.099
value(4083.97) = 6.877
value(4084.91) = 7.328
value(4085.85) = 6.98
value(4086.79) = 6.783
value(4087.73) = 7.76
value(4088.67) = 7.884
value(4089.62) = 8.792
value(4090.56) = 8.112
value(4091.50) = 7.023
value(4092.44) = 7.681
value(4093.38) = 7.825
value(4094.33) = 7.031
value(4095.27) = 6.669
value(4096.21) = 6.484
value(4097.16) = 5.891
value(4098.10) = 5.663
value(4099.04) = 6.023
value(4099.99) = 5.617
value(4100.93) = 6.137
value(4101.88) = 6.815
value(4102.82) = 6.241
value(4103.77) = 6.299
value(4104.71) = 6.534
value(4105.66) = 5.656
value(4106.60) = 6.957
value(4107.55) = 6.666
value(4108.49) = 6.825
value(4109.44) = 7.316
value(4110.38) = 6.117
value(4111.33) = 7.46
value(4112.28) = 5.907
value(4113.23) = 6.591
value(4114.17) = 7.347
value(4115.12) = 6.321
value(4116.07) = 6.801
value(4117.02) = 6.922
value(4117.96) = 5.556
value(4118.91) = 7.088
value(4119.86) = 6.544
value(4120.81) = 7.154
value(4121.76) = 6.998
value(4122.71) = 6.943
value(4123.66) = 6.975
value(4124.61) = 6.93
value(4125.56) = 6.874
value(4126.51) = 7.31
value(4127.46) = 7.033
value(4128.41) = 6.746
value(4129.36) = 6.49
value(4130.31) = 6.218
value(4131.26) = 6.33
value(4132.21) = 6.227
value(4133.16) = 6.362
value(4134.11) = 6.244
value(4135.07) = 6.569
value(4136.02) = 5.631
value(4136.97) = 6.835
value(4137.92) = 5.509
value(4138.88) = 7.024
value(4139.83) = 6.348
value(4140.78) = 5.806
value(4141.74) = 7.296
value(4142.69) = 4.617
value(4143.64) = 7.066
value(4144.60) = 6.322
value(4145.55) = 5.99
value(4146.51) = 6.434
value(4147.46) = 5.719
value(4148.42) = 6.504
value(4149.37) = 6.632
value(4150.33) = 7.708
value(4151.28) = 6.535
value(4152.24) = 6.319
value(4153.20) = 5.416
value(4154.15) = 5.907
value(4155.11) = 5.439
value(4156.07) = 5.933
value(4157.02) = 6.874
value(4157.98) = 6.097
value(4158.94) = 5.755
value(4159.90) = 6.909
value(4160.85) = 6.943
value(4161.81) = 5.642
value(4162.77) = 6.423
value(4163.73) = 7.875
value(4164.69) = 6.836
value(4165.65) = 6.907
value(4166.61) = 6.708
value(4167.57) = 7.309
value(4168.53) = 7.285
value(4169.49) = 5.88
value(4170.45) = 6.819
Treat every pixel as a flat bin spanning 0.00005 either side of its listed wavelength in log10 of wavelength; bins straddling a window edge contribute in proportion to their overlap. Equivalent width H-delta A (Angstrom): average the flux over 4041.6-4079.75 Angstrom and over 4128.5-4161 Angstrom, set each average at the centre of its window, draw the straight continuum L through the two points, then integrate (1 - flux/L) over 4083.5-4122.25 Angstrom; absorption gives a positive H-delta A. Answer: -2.72 Angstrom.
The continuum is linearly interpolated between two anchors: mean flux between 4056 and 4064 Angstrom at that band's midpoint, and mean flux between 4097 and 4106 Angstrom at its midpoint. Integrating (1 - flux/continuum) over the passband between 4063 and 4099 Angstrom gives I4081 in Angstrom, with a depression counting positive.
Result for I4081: -3.53 Angstrom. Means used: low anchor 6.23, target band 6.77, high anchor 6.1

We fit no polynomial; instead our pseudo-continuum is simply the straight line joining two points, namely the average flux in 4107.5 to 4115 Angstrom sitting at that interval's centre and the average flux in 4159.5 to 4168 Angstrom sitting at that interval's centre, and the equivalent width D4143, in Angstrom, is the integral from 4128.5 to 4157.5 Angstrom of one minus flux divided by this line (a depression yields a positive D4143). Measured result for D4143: 2.2 Angstrom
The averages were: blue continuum 6.77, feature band 6.28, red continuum 6.84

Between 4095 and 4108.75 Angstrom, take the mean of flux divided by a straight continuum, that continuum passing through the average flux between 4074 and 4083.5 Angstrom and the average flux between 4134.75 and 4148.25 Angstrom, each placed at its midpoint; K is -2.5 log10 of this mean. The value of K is 0.03 mag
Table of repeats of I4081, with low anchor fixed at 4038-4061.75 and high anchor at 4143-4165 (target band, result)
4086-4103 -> -1.22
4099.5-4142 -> -0.90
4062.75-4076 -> 0.28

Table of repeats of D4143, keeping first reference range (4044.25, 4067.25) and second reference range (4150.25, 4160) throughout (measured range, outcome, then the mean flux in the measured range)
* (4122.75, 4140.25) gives -0.92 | 6.55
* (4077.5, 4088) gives -1.20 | 7.03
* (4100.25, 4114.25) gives -0.65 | 6.56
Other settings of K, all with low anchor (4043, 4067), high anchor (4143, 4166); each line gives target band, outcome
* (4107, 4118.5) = -0.042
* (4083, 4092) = -0.170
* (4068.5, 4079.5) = -0.014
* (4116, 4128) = -0.074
